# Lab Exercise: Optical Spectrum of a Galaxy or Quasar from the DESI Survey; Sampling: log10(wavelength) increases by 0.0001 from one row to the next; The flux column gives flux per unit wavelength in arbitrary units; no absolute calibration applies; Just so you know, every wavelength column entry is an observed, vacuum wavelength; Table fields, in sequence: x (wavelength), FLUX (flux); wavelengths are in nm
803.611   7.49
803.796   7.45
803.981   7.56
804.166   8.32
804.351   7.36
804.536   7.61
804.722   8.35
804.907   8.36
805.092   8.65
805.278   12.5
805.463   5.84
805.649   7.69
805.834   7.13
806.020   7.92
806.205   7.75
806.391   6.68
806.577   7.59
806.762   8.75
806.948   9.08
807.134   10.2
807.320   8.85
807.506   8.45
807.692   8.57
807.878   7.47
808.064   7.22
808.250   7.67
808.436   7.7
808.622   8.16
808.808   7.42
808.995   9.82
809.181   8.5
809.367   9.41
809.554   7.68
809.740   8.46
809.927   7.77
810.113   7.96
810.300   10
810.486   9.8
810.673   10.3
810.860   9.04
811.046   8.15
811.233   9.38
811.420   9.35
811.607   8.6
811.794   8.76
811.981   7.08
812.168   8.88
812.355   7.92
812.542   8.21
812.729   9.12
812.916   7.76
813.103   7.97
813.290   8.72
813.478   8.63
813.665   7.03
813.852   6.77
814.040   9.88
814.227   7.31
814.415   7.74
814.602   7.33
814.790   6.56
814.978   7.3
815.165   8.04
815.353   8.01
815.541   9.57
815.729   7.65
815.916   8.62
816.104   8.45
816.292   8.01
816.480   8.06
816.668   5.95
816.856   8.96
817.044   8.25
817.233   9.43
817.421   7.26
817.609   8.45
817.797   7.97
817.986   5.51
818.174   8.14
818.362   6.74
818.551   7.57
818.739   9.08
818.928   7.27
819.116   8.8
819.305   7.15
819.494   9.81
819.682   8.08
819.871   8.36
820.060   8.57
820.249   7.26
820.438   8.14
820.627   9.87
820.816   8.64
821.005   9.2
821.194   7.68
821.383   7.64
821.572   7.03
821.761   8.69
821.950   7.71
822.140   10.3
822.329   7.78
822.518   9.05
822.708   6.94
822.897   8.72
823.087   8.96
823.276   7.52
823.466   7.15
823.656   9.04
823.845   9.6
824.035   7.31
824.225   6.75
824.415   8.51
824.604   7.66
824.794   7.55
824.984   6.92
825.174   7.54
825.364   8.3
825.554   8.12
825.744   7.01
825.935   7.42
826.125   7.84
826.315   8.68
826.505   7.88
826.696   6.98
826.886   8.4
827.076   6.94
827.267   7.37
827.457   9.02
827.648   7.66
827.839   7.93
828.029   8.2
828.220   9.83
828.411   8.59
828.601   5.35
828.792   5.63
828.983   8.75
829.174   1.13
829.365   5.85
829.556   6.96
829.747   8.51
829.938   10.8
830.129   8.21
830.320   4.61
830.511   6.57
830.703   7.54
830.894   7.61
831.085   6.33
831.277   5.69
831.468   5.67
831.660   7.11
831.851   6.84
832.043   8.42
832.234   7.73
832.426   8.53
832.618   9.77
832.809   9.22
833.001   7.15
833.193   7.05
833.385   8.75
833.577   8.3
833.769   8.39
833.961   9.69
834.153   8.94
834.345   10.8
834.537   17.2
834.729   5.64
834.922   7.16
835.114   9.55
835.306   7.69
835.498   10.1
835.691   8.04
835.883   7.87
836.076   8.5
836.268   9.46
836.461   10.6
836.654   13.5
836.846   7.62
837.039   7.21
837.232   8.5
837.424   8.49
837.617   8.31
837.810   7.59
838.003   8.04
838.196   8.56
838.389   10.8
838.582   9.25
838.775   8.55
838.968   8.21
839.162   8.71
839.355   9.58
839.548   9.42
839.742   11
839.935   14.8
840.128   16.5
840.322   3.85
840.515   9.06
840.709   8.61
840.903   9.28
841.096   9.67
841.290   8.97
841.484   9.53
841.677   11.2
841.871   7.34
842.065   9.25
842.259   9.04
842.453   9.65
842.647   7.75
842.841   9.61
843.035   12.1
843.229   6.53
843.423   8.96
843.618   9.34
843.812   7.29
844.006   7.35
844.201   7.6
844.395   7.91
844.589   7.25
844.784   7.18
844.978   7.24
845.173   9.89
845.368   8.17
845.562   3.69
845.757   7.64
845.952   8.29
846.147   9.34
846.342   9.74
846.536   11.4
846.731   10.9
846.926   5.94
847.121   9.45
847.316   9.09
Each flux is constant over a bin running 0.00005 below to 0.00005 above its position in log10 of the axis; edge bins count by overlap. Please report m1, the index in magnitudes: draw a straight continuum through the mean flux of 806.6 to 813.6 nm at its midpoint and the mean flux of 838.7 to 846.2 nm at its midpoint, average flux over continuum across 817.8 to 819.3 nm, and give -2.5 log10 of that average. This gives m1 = 0.140 mag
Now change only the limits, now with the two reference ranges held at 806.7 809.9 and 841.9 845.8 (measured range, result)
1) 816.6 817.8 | 0.035 mag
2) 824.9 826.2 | 0.096 mag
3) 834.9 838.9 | -0.082 mag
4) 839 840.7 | -0.237 mag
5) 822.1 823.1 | -0.025 mag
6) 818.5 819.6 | 0.004 mag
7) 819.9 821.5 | -0.003 mag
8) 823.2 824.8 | 0.051 mag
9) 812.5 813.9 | 0.042 mag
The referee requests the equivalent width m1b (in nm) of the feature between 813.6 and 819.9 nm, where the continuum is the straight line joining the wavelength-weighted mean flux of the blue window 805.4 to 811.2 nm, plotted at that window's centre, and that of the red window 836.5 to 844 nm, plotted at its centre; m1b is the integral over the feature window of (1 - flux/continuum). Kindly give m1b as 0.48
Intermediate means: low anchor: 8.32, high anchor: 9.24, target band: 7.91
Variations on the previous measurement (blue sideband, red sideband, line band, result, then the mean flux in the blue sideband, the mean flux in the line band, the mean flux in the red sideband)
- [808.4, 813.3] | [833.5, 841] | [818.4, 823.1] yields 0.301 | 8.6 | 8.3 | 9.32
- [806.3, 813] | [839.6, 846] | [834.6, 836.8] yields -0.062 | 8.5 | 9.02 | 8.84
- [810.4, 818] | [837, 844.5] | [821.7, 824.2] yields 0.053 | 8.21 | 8.32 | 9.07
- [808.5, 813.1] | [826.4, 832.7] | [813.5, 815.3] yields 0.167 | 8.63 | 7.61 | 7.34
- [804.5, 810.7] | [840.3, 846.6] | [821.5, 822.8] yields 0.030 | 8.38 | 8.24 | 8.52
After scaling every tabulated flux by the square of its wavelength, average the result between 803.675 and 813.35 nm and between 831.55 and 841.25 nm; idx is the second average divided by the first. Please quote 1.2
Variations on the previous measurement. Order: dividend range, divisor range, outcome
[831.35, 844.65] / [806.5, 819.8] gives 1.15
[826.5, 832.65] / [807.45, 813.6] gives 0.90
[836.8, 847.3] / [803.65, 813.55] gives 1.15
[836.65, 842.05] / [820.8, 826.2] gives 1.21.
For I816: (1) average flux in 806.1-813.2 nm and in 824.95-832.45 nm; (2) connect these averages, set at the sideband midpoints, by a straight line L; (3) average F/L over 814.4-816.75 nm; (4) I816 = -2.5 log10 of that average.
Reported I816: 0.042 mag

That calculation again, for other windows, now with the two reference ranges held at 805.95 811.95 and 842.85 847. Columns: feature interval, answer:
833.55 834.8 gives -0.20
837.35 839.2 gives -0.04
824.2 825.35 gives 0.11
